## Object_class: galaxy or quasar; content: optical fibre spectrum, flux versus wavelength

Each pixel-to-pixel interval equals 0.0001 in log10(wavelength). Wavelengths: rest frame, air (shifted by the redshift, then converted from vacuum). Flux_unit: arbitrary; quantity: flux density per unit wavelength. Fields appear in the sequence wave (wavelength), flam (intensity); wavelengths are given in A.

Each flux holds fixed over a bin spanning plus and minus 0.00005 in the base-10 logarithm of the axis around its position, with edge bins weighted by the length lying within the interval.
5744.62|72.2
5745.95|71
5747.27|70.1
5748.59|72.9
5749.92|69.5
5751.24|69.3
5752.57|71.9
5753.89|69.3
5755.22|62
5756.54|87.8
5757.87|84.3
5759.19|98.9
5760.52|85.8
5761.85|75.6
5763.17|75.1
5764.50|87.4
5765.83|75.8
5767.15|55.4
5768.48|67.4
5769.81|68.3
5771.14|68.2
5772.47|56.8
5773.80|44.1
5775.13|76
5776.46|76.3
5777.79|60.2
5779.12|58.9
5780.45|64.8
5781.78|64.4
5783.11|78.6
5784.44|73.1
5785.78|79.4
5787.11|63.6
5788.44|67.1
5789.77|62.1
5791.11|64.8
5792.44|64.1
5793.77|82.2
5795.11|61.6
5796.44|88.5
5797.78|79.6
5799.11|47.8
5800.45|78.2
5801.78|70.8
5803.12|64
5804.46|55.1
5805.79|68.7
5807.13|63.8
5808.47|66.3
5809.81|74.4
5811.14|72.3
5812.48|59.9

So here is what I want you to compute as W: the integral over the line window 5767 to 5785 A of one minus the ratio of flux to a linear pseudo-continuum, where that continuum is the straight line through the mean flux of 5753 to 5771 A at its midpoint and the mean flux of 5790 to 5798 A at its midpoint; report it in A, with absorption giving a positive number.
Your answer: 2.2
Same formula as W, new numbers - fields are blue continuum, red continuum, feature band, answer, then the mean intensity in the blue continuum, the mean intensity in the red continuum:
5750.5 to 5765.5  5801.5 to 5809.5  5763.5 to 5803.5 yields 1.5 A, 78.7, 64.8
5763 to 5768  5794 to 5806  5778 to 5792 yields 0.6 A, 73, 68.7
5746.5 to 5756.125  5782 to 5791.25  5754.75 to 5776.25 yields -1.0 A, 69.8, 69.8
